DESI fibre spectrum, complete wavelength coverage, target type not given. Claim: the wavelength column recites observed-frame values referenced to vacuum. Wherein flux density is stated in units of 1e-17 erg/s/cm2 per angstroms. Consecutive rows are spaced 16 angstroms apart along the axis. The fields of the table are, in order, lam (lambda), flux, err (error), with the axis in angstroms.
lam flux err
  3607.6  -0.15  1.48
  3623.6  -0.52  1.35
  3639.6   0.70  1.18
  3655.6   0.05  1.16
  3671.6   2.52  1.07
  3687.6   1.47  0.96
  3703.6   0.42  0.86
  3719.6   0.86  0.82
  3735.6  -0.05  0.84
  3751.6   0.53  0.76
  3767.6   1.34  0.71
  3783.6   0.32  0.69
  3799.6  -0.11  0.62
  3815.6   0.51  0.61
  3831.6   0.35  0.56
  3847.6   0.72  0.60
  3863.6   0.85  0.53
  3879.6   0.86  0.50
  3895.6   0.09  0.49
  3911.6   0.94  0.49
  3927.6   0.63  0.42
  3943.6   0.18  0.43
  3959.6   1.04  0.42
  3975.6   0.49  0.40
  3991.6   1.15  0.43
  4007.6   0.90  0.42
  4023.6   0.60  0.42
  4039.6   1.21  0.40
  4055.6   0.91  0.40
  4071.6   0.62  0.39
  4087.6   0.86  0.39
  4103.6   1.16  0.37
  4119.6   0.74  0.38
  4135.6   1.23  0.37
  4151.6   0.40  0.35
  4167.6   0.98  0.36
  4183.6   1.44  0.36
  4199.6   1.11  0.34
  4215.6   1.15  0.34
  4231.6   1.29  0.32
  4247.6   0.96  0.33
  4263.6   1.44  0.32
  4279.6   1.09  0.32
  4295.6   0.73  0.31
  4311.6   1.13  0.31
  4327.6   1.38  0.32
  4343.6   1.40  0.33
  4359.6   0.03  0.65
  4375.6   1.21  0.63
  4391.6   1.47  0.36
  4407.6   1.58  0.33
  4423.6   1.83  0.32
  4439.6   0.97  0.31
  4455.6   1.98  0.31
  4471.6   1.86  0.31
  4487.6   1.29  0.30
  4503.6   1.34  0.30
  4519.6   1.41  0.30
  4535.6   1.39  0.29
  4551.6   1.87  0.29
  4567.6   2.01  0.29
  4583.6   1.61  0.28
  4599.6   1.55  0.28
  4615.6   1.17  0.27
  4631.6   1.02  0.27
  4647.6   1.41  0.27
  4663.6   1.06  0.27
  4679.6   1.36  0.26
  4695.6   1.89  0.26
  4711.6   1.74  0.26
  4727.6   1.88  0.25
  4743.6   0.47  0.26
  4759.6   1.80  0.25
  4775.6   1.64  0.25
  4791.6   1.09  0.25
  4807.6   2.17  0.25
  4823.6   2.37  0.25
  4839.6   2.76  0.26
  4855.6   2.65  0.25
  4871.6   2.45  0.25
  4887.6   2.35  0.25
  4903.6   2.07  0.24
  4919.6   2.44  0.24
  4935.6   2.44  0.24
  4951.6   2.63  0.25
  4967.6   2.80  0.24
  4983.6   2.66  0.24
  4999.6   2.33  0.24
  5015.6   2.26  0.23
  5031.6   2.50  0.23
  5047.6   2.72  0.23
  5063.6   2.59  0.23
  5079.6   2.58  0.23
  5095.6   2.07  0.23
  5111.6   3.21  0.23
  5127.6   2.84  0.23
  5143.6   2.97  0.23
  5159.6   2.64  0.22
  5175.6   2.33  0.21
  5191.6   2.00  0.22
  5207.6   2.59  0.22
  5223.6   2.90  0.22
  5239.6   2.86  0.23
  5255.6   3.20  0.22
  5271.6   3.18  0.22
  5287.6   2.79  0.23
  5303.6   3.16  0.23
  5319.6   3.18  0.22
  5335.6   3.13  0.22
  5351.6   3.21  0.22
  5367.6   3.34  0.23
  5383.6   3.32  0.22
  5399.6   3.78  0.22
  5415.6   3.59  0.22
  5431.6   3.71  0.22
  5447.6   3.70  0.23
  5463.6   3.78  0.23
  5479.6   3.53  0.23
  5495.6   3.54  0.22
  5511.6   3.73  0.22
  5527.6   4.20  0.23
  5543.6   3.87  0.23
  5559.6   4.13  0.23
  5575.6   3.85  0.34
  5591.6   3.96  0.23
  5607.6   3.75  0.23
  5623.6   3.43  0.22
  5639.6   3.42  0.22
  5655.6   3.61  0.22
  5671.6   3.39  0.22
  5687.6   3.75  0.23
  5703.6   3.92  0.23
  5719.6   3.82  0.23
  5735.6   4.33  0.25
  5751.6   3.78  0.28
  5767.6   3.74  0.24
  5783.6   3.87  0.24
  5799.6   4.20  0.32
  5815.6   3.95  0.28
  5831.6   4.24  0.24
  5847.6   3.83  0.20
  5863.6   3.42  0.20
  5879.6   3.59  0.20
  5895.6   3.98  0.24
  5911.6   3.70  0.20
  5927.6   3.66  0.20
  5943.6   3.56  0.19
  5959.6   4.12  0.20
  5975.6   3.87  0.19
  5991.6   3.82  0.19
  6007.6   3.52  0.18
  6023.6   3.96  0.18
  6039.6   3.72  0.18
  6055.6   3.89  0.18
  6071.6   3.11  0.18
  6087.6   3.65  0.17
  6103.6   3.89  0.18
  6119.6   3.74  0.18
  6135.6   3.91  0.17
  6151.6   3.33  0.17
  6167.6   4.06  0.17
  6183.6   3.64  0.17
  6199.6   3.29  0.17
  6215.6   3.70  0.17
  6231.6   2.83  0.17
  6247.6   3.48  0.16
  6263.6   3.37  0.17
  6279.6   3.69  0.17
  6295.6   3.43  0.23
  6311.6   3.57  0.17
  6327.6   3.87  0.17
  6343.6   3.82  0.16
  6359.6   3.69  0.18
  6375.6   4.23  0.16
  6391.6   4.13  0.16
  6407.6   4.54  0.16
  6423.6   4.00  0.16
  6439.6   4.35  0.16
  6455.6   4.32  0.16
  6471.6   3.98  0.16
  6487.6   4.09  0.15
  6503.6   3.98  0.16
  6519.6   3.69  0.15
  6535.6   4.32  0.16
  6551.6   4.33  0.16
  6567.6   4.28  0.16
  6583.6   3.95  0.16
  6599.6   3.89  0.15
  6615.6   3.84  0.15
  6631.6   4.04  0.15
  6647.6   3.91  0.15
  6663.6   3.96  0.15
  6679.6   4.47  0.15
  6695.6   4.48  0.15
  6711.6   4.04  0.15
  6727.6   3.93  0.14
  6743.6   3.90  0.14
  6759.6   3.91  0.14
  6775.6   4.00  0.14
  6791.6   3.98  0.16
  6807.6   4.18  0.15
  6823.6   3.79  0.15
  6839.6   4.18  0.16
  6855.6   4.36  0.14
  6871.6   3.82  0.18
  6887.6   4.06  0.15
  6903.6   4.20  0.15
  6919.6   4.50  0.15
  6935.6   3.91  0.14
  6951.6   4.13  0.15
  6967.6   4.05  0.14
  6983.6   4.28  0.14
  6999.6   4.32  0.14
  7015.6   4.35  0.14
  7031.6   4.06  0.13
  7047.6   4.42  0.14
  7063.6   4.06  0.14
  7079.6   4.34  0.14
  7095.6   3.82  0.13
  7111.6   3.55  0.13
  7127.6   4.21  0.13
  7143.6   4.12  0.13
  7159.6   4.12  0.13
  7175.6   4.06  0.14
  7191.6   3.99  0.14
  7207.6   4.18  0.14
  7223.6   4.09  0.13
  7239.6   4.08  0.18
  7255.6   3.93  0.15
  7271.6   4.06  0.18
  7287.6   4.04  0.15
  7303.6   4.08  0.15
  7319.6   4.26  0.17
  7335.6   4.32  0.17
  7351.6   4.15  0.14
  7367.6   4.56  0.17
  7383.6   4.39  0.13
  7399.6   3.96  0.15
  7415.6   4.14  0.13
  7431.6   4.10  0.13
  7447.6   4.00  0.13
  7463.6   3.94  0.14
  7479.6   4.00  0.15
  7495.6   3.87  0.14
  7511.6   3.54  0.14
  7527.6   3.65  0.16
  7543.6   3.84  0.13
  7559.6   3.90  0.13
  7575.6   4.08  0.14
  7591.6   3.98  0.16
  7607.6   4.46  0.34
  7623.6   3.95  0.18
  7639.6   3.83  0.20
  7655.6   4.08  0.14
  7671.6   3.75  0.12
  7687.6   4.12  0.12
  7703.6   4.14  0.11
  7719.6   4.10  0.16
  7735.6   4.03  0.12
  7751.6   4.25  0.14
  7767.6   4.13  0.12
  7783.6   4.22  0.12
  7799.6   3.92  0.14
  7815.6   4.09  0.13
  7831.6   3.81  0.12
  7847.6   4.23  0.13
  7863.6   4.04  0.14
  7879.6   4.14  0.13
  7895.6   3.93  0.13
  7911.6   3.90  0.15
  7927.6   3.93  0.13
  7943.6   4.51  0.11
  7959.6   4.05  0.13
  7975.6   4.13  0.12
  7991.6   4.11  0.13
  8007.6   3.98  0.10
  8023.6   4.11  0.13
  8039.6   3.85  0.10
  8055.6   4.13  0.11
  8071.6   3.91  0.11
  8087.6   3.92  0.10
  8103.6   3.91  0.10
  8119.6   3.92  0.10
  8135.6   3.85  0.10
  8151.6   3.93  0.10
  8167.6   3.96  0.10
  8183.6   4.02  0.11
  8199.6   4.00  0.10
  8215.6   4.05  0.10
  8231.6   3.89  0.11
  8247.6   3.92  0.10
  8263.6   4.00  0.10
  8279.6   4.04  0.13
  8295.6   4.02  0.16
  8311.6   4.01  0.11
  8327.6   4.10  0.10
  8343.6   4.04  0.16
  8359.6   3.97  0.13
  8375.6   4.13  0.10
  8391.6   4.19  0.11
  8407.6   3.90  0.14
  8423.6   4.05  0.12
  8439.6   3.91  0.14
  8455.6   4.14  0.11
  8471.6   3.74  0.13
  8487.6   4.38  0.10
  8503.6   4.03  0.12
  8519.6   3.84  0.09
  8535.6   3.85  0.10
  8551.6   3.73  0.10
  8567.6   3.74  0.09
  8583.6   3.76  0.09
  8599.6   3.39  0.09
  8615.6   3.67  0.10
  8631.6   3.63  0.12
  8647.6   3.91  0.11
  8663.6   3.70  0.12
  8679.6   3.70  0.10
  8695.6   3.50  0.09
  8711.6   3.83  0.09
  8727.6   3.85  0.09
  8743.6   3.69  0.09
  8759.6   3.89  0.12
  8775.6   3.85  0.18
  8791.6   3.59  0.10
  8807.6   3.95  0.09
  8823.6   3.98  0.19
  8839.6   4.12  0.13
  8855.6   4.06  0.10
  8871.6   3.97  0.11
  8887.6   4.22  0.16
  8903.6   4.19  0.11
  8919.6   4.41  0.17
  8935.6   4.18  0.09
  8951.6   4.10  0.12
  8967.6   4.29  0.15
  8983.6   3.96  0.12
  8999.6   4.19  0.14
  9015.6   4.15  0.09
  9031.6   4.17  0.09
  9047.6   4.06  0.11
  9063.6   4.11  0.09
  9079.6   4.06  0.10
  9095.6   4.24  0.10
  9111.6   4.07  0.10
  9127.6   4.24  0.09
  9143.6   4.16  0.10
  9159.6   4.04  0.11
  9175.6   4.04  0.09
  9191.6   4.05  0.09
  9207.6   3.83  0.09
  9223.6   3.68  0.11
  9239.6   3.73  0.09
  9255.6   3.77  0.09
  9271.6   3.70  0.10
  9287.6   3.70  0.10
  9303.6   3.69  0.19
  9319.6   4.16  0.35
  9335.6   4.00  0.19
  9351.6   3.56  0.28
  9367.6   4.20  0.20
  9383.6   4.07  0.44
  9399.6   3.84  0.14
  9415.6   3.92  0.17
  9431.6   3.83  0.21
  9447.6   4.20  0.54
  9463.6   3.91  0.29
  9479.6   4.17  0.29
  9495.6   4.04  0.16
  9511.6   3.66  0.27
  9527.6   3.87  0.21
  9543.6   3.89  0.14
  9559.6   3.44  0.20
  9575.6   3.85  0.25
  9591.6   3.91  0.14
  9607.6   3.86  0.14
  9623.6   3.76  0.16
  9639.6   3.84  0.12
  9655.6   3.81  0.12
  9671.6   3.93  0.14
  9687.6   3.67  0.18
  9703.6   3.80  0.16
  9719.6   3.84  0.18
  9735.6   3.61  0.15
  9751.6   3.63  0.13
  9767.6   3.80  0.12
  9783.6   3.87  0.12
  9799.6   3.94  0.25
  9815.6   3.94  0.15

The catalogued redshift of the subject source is 0.205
